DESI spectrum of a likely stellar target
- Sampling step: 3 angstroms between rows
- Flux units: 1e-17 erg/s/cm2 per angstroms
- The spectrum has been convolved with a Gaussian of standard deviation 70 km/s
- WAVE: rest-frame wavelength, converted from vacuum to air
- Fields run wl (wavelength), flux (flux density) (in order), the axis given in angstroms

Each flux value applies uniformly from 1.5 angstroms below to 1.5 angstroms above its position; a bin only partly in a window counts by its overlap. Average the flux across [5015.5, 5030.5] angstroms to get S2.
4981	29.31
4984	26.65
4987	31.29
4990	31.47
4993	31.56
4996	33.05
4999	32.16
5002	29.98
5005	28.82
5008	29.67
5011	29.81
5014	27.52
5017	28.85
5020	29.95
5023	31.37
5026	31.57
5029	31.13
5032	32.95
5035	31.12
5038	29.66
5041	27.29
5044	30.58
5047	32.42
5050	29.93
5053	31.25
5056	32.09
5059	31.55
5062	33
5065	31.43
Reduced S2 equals 30.6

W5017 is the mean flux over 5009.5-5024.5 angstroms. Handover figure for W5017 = 29.5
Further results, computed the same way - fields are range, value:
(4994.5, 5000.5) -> 32.6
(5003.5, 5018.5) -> 28.9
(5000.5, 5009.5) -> 29.5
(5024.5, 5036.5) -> 31.7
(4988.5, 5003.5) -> 31.6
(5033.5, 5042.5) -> 29.4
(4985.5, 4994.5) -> 31.4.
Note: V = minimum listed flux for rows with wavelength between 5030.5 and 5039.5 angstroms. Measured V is 29.66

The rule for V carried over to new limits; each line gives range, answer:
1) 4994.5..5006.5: 28.82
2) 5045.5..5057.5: 29.93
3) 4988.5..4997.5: 31.47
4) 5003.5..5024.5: 27.52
